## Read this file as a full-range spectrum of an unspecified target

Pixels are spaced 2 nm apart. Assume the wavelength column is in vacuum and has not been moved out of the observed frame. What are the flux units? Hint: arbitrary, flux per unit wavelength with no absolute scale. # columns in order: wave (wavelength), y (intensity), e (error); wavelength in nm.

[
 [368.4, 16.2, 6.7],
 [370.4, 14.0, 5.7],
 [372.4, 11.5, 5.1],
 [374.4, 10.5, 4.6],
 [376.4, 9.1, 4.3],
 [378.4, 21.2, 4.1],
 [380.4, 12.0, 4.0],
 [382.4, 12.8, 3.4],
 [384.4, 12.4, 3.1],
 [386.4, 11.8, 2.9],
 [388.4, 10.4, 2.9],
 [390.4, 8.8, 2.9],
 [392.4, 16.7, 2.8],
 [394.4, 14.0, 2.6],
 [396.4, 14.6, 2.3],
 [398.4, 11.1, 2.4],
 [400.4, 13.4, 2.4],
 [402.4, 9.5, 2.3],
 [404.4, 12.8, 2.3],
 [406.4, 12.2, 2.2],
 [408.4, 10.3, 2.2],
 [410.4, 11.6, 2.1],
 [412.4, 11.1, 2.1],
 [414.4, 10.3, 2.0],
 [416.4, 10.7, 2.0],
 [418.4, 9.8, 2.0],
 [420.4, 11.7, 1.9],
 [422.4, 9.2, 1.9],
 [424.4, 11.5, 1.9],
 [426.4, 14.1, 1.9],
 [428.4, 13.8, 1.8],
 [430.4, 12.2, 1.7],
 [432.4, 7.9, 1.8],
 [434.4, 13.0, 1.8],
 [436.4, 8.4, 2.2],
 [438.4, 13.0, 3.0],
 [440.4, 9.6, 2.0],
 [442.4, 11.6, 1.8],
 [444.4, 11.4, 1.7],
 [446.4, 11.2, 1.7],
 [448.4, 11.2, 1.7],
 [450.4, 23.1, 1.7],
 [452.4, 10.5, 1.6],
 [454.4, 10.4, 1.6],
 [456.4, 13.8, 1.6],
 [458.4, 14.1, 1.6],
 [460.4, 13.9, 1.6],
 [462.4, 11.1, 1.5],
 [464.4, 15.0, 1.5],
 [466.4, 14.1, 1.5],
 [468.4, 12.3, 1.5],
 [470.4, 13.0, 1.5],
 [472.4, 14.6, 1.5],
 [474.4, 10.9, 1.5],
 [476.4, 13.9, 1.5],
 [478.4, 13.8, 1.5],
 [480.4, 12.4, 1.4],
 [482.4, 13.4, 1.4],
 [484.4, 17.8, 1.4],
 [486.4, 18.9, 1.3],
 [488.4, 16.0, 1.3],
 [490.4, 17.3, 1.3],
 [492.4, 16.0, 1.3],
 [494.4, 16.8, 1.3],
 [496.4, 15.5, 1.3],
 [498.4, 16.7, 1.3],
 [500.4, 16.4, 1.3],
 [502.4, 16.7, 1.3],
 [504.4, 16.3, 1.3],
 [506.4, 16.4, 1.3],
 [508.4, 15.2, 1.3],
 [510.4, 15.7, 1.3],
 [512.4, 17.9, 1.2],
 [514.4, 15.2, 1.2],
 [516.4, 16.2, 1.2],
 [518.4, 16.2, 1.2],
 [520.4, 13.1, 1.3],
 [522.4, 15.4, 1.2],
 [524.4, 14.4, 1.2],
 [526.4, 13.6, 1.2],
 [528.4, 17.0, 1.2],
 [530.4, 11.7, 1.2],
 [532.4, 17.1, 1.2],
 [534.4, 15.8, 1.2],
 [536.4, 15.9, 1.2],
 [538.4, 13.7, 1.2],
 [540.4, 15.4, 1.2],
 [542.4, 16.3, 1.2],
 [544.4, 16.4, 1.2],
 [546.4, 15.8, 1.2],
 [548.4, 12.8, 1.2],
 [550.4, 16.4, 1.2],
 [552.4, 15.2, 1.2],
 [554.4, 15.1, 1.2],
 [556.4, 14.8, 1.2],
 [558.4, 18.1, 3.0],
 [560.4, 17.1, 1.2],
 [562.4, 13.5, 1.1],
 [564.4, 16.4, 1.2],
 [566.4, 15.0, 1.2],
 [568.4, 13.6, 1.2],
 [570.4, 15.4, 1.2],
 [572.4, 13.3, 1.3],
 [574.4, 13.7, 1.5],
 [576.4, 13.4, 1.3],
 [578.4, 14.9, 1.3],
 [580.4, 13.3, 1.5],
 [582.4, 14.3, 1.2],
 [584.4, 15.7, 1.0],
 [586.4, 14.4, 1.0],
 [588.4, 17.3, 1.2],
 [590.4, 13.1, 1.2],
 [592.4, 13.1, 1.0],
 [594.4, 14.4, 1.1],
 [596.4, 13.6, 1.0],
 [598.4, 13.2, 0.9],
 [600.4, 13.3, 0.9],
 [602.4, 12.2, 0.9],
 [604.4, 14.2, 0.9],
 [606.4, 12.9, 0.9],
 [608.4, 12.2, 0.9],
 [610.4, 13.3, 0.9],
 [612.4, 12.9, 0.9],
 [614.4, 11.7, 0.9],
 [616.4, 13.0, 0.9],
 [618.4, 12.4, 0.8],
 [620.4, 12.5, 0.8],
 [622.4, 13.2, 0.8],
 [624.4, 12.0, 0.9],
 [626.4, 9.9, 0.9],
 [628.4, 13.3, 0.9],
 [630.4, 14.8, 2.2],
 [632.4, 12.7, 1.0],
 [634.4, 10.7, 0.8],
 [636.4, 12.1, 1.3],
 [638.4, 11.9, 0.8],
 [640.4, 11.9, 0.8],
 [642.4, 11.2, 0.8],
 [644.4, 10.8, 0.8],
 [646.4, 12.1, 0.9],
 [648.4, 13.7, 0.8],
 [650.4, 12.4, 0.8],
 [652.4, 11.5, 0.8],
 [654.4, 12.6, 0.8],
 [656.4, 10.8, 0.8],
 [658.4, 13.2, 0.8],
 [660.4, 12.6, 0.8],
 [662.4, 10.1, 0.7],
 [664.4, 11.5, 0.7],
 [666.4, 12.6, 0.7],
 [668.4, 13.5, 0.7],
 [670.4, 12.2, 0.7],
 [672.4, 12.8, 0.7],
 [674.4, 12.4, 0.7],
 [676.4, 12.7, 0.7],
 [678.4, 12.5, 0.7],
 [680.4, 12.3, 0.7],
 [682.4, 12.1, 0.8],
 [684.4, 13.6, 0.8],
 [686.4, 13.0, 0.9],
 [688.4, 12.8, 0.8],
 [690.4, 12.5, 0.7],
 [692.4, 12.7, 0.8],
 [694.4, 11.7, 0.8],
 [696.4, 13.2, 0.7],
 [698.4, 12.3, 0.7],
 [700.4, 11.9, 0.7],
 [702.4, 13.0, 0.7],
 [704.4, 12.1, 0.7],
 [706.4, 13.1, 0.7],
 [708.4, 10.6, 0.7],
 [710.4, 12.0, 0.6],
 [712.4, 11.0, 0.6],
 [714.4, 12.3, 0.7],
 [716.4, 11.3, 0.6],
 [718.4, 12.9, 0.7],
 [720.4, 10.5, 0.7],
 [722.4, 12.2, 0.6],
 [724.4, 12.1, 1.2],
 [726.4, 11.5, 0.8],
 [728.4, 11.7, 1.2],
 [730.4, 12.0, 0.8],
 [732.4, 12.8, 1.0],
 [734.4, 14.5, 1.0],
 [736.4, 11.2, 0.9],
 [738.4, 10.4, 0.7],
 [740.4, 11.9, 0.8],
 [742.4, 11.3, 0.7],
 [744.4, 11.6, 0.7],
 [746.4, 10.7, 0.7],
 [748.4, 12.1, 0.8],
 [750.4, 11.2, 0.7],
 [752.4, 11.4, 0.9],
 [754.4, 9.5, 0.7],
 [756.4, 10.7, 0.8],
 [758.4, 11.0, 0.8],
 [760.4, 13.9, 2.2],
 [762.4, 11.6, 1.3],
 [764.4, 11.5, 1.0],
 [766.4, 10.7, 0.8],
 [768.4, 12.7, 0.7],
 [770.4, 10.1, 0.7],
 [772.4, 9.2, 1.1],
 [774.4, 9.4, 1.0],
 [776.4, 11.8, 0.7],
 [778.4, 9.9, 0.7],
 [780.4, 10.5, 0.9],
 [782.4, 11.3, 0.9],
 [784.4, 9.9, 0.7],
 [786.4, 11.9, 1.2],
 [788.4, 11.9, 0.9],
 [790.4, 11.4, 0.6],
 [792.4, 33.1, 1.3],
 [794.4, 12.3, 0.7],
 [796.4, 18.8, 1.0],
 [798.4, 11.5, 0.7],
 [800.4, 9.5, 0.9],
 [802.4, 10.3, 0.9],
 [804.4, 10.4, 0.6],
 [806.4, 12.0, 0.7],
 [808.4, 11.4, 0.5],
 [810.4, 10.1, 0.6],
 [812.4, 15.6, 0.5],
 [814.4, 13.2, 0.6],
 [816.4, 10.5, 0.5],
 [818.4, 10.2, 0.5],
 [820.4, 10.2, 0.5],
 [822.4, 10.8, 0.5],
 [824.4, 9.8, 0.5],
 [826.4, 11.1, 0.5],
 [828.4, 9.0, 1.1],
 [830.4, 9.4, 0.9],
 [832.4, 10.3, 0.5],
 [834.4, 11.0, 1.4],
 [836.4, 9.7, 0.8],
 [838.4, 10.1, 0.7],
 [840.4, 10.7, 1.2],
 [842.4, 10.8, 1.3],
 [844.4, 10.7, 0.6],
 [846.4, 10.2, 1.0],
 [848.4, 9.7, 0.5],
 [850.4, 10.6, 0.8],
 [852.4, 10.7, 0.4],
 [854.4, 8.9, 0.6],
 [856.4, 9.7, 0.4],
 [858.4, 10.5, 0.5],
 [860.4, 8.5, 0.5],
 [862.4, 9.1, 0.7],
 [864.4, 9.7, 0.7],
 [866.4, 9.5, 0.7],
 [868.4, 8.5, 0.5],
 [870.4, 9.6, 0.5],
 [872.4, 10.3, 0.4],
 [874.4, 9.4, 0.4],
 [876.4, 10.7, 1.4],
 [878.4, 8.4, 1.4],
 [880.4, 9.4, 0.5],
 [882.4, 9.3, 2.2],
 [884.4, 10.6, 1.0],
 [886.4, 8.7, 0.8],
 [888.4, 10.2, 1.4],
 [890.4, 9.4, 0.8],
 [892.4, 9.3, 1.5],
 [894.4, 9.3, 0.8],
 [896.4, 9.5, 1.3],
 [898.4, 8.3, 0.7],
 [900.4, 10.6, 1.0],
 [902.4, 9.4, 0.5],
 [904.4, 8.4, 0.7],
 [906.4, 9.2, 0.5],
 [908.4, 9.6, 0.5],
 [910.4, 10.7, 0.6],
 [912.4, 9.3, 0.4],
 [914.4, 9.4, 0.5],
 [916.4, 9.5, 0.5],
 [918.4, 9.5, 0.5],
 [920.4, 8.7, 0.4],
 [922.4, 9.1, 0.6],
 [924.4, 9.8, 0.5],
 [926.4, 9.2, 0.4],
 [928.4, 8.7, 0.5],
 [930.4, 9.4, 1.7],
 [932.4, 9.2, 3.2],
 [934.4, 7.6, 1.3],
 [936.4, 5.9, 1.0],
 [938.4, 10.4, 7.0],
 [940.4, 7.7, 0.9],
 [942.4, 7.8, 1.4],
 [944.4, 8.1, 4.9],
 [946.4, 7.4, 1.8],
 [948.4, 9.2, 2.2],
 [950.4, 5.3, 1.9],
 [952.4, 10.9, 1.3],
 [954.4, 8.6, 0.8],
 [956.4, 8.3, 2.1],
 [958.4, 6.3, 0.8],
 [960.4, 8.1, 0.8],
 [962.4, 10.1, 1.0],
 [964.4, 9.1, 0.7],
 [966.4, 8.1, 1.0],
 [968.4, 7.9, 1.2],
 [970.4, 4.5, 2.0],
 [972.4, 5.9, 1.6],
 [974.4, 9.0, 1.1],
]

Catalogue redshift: 0.21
